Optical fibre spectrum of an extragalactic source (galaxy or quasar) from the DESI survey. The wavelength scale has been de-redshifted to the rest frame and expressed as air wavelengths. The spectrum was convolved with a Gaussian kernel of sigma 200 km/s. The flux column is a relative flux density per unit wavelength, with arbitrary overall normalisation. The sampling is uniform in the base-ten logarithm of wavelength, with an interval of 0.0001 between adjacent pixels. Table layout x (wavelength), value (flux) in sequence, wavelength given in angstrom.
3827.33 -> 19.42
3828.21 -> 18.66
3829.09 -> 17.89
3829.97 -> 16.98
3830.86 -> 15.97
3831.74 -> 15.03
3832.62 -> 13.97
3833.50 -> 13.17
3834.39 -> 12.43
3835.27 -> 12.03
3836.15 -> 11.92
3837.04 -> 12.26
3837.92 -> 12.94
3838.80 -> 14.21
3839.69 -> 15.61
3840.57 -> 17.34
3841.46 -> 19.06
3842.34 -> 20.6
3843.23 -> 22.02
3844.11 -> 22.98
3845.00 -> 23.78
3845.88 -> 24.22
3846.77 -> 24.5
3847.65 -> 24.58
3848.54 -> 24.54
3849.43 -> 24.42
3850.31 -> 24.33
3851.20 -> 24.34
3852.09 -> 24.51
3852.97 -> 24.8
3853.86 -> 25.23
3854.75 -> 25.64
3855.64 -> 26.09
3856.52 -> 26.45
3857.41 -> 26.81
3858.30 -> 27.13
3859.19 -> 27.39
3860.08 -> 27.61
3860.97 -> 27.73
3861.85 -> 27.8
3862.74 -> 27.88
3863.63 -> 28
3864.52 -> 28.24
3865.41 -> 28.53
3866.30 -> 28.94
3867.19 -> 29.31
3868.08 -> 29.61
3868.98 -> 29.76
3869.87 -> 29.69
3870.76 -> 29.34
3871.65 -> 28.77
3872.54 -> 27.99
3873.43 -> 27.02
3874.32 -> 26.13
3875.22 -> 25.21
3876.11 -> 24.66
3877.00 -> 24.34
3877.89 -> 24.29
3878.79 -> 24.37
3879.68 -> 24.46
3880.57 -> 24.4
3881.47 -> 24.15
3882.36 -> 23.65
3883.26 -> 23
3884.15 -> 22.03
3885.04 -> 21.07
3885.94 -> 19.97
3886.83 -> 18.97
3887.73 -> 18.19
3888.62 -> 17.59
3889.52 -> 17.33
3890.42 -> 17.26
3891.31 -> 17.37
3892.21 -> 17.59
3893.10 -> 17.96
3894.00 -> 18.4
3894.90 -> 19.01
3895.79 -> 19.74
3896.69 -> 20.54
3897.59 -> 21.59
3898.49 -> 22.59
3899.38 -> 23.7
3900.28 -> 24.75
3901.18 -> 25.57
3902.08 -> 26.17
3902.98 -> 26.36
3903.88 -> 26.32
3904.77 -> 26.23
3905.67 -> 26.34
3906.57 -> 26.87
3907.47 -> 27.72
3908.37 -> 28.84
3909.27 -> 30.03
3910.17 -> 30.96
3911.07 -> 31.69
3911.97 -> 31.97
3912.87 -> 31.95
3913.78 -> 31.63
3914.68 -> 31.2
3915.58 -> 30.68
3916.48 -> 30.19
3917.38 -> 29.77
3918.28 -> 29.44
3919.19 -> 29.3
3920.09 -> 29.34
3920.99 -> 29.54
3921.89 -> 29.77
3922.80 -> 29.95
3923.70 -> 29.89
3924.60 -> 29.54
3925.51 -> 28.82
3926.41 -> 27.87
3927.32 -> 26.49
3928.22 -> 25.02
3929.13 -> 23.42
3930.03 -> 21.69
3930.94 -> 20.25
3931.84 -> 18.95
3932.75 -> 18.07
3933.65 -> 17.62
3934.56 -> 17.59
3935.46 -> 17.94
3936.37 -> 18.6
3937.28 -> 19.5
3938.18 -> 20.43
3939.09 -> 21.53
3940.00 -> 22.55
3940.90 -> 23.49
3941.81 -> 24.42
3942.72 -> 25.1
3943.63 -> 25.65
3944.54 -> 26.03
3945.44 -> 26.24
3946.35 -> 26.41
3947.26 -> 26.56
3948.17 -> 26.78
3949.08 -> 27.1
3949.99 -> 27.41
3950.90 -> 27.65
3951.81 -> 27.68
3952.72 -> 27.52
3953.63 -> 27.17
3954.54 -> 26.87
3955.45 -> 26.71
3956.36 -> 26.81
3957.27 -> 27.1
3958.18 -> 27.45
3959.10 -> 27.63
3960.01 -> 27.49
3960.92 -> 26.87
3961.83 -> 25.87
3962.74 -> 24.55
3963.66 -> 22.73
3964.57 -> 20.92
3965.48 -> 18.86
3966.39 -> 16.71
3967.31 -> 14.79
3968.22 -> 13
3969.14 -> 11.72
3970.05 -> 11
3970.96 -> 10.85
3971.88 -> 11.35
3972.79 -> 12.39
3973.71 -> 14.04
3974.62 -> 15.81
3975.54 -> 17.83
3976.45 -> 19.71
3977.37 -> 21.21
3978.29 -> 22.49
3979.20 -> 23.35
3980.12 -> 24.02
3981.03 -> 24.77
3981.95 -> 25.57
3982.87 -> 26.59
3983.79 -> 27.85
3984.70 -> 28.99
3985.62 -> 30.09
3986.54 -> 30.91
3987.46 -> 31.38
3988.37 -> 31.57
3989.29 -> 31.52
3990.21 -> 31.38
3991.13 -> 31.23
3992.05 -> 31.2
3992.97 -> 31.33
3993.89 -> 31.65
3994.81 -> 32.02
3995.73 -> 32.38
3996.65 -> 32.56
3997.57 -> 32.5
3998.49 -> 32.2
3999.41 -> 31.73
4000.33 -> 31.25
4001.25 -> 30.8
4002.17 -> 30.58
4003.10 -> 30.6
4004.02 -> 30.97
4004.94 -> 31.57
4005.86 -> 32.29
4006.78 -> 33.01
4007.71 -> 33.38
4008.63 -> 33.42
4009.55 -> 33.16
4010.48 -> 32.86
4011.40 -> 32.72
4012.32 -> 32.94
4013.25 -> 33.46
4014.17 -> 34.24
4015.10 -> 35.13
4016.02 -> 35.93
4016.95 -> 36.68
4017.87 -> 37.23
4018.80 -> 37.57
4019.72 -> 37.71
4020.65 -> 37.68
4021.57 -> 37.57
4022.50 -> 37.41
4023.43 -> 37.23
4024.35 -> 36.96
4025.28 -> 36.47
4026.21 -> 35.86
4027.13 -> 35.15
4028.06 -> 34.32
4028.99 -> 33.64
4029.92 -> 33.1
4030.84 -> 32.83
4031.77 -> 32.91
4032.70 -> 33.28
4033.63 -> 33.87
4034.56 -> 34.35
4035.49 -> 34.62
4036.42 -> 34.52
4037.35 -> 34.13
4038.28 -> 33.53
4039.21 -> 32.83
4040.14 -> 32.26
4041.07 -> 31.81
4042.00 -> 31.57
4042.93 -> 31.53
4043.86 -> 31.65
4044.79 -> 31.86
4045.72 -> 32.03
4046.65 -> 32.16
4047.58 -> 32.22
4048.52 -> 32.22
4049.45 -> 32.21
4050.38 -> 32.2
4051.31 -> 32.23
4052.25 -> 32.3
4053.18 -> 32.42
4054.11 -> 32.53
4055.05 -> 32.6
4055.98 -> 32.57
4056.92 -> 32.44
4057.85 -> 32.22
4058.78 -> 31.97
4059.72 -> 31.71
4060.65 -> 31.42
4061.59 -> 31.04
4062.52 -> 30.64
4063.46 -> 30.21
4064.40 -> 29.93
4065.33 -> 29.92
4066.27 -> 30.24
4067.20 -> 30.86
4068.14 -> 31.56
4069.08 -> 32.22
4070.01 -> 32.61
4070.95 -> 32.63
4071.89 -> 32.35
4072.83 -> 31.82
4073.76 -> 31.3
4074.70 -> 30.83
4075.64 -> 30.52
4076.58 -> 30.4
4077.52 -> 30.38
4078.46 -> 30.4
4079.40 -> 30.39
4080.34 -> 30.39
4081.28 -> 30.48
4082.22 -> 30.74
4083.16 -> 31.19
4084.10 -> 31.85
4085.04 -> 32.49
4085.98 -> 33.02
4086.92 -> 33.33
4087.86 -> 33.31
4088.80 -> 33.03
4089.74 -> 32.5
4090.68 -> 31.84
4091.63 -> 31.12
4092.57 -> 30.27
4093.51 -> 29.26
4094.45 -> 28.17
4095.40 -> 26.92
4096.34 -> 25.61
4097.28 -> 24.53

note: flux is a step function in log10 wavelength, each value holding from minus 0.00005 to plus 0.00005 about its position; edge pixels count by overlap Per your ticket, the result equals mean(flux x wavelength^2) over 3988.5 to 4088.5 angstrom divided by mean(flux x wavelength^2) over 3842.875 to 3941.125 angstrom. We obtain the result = 1.4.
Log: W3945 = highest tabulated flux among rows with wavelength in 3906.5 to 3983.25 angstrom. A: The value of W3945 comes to 31.97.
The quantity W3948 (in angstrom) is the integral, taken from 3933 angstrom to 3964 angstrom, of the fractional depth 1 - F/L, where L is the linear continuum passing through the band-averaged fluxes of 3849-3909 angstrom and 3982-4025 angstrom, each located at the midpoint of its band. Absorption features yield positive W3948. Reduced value 4.8 angstrom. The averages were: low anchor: 24.6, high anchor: 32.9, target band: 24.7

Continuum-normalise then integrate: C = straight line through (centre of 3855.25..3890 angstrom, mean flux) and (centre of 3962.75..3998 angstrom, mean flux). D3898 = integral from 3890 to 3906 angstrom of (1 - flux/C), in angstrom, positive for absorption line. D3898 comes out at 1.9 angstrom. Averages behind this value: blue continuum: 25.5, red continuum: 23.7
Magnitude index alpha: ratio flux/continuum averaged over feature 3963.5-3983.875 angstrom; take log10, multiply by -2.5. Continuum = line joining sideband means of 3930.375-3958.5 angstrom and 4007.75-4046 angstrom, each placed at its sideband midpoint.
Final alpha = 0.45 mag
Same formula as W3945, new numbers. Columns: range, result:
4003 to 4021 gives 37.71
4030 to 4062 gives 34.62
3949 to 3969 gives 27.68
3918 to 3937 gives 29.95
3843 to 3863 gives 27.88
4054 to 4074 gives 32.63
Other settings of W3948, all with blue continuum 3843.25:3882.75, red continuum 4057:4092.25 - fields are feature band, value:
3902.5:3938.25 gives 1.4 angstrom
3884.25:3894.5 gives 3.2 angstrom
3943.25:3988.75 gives 8.5 angstrom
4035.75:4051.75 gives -0.9 angstrom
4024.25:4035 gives -1.4 angstrom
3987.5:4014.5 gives -2.2 angstrom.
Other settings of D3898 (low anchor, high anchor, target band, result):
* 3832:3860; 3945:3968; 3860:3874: -4.3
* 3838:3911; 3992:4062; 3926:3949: 4.3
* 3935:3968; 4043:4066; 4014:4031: -3.8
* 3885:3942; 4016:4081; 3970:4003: 3.2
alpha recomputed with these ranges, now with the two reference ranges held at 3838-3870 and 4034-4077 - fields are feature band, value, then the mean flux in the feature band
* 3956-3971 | 0.34 mag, 21.1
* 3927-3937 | 0.33 mag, 20.4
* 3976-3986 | 0.18 mag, 24.9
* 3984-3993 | -0.04 mag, 30.9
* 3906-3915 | -0.13 mag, 30.2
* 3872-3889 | 0.11 mag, 23.3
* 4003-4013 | -0.08 mag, 32.5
